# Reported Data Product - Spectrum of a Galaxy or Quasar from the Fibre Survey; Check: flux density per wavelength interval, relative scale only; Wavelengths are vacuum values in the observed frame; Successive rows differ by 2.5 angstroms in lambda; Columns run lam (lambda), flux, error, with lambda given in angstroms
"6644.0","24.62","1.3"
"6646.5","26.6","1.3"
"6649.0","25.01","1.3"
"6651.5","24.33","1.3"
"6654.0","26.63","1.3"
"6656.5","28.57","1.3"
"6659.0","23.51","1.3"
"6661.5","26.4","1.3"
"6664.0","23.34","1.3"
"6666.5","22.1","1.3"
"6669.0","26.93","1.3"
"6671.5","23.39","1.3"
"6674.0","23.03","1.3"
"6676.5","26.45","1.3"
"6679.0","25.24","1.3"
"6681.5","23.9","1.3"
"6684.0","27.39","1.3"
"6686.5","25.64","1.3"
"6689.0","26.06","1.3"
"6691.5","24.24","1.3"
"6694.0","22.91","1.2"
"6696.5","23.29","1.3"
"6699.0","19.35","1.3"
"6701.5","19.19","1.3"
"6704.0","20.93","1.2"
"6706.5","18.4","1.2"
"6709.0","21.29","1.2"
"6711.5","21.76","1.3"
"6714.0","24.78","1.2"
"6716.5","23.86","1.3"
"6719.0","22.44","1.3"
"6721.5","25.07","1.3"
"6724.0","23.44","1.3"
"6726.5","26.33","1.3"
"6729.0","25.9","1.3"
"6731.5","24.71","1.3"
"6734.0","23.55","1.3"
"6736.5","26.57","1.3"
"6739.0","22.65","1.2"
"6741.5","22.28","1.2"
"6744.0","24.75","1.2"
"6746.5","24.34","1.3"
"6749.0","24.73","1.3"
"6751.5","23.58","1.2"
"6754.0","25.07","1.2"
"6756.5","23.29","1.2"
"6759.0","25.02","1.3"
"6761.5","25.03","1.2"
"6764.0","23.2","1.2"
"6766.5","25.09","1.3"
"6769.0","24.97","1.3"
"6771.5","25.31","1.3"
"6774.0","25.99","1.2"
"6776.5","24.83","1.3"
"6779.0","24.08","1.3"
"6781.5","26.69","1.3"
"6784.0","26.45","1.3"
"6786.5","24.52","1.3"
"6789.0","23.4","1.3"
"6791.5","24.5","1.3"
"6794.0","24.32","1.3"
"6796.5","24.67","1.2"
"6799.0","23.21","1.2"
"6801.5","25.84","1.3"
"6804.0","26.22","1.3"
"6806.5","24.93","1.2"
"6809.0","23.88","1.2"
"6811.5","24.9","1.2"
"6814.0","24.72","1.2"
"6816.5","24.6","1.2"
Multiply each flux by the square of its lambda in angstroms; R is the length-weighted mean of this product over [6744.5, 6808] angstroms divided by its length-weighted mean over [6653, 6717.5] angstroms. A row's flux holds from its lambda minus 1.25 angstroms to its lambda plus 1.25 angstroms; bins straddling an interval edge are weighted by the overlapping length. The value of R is 1.07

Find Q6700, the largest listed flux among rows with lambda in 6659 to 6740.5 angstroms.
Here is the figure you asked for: 27.39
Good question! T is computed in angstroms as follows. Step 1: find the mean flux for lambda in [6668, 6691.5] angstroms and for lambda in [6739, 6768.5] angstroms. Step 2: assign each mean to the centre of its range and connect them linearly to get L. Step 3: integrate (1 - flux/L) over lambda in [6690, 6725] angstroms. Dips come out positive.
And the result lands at 3.7 angstroms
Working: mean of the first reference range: 25.3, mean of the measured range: 22.2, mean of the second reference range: 24.2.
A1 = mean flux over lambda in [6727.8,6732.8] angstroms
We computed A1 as 25.3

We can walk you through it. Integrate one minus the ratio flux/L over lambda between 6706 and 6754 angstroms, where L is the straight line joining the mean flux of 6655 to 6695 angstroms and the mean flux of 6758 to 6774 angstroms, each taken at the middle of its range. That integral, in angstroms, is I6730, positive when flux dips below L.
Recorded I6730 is 2.1 angstroms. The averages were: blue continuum 25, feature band 23.8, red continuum 24.9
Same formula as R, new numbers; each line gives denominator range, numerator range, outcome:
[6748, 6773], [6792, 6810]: 1.02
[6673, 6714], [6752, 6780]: 1.09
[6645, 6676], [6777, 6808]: 1.03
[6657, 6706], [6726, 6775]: 1.05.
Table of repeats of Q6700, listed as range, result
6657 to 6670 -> 26.93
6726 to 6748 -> 26.57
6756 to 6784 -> 26.69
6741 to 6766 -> 25.07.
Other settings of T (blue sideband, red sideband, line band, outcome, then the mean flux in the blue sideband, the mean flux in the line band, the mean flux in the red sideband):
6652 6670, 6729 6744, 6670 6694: 0.0 angstroms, 25.3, 24.9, 24.2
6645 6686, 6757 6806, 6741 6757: 0.5 angstroms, 25.2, 24.1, 24.9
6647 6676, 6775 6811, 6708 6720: 1.0 angstroms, 24.9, 22.9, 24.8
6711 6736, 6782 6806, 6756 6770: 0.1 angstroms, 24.3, 24.5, 24.9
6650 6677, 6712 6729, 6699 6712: 2.3 angstroms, 24.9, 20.1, 24.3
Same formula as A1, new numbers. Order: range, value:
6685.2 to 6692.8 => 25.3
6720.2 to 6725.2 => 24.2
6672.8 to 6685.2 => 25.2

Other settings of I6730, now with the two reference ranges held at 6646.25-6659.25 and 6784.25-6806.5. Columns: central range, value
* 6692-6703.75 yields 1.91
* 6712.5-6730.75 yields 0.57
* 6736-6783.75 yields 0.71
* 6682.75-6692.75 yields -0.09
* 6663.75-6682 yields 0.96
